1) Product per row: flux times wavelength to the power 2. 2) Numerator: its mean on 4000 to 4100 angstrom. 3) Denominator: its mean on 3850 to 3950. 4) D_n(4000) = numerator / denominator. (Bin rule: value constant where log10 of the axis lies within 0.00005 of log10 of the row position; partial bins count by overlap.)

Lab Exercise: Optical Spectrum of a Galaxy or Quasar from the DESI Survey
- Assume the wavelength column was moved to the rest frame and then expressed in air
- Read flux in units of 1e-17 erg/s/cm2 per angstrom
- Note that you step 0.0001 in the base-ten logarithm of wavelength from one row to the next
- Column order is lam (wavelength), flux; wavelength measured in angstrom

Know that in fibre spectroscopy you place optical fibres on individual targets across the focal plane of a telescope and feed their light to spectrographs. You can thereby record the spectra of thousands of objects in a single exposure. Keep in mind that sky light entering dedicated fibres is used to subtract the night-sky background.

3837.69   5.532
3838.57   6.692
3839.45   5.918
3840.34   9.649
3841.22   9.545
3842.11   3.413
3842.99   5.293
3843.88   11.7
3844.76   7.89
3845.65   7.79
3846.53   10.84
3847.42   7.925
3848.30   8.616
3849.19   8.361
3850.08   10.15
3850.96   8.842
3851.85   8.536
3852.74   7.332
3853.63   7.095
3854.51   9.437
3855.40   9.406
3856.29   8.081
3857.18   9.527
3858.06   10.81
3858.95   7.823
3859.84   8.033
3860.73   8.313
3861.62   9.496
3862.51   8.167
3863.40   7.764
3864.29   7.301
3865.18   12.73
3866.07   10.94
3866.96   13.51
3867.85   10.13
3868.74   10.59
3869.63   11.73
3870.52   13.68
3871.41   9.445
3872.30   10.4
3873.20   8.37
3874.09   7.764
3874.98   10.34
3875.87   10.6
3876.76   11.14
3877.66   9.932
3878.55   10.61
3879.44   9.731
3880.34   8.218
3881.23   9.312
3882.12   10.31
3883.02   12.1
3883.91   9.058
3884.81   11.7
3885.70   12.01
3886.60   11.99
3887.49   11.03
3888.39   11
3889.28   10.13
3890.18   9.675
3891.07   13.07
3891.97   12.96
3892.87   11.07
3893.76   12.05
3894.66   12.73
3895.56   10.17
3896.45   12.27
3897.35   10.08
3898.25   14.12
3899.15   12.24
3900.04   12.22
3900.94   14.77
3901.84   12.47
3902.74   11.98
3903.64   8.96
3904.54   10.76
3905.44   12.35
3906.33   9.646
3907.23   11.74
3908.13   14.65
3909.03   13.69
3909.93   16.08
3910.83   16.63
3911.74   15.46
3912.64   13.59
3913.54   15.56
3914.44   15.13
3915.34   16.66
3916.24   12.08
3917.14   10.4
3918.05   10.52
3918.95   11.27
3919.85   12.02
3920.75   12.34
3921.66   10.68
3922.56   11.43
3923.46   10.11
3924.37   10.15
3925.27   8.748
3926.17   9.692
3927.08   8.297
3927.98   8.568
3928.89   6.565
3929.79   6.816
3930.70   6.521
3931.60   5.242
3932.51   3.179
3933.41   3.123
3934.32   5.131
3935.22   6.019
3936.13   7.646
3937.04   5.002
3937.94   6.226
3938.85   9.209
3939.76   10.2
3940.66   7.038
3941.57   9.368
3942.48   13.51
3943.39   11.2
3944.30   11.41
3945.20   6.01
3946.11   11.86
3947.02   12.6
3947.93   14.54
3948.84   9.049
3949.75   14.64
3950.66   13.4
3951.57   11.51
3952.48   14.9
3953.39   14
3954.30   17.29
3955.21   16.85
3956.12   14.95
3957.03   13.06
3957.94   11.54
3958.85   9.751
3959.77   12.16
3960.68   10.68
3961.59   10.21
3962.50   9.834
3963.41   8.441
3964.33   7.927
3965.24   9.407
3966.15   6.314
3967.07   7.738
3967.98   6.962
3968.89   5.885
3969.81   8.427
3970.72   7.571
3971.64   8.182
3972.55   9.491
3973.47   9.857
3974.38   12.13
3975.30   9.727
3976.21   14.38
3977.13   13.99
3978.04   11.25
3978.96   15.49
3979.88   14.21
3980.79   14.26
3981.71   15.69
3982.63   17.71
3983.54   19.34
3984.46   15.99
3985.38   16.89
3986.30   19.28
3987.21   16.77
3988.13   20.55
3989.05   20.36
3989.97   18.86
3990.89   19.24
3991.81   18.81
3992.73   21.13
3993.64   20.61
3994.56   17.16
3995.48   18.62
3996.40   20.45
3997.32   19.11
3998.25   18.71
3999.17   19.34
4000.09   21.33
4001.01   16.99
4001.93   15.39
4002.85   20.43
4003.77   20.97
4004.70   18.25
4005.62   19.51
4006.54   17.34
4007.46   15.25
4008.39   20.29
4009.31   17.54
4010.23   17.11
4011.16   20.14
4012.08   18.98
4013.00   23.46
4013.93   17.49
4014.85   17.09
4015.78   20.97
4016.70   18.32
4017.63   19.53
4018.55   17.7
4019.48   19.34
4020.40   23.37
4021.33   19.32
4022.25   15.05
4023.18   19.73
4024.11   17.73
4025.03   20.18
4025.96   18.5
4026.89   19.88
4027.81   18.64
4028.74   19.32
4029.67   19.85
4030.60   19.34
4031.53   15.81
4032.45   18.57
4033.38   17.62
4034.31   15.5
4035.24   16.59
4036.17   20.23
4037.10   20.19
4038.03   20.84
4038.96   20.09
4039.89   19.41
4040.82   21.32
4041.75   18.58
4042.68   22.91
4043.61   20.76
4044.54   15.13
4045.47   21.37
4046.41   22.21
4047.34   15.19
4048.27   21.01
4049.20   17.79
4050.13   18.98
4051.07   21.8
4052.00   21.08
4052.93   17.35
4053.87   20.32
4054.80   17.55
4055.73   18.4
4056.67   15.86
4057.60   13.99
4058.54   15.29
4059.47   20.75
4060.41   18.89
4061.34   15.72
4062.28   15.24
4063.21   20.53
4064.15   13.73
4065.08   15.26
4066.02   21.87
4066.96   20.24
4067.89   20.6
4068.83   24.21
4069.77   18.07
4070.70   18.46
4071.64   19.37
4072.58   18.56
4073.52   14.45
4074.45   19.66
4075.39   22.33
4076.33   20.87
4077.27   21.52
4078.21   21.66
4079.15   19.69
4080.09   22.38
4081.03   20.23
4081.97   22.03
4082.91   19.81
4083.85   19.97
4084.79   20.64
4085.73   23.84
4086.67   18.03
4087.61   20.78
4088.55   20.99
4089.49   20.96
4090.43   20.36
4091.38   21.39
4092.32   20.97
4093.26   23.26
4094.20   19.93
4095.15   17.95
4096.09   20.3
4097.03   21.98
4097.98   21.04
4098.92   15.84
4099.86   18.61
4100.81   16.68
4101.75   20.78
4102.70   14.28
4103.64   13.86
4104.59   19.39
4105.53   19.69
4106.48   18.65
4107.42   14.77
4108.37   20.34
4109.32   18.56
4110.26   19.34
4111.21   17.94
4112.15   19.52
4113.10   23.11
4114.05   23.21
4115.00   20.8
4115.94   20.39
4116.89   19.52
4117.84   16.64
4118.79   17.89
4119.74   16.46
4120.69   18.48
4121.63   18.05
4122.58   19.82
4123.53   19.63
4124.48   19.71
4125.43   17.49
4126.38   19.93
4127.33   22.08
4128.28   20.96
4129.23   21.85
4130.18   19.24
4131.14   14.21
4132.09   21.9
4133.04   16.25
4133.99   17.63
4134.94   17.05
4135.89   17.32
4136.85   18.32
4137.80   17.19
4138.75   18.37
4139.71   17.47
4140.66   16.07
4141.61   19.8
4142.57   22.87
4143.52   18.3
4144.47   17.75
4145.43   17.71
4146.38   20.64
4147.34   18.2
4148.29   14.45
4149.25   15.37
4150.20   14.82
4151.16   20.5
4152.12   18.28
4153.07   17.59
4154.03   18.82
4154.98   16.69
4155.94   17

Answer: 2.00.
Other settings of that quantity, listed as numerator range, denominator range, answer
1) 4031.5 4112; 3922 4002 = 1.65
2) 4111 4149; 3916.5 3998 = 1.72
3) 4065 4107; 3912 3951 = 2.18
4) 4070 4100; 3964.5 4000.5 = 1.43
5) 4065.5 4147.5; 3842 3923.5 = 2.01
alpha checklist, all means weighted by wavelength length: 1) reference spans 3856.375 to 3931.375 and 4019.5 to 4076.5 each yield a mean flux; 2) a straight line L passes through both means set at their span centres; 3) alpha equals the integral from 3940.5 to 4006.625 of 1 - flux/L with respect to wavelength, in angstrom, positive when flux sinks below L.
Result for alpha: 4.8 angstrom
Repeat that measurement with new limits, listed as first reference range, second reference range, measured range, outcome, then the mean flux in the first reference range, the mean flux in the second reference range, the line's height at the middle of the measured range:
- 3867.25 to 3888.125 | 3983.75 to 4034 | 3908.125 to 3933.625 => 4.3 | 10.5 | 18.8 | 13.2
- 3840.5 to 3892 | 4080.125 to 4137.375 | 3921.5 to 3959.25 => 8.2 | 9.66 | 19.4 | 12.6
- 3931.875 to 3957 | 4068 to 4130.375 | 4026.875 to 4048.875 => -4.3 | 10.4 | 19.7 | 16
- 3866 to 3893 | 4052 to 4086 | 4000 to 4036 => -3.8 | 10.7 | 19.1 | 16.9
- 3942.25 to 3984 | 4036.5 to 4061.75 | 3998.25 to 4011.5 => -2.9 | 11.7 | 19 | 15.3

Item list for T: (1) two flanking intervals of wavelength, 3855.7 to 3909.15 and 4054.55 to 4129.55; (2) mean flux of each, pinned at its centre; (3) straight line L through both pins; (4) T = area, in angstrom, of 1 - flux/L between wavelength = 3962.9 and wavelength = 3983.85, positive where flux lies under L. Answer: 5.10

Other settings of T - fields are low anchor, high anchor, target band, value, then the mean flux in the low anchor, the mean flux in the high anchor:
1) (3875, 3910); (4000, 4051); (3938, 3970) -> 8.6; 11.4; 19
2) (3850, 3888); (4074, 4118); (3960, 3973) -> 5.3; 9.85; 19.9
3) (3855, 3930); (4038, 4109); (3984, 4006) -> -4.5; 11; 19.3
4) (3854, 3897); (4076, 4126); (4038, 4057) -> -2.2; 10.3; 19.6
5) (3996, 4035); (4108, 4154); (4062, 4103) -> -2.3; 18.8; 18.7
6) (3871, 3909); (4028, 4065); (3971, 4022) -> -3.9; 11.1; 18.6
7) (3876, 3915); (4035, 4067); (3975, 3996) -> -1.5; 12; 18.7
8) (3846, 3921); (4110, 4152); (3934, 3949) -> 4.2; 11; 18.7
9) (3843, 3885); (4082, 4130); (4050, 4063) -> -0.4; 9.55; 19.6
